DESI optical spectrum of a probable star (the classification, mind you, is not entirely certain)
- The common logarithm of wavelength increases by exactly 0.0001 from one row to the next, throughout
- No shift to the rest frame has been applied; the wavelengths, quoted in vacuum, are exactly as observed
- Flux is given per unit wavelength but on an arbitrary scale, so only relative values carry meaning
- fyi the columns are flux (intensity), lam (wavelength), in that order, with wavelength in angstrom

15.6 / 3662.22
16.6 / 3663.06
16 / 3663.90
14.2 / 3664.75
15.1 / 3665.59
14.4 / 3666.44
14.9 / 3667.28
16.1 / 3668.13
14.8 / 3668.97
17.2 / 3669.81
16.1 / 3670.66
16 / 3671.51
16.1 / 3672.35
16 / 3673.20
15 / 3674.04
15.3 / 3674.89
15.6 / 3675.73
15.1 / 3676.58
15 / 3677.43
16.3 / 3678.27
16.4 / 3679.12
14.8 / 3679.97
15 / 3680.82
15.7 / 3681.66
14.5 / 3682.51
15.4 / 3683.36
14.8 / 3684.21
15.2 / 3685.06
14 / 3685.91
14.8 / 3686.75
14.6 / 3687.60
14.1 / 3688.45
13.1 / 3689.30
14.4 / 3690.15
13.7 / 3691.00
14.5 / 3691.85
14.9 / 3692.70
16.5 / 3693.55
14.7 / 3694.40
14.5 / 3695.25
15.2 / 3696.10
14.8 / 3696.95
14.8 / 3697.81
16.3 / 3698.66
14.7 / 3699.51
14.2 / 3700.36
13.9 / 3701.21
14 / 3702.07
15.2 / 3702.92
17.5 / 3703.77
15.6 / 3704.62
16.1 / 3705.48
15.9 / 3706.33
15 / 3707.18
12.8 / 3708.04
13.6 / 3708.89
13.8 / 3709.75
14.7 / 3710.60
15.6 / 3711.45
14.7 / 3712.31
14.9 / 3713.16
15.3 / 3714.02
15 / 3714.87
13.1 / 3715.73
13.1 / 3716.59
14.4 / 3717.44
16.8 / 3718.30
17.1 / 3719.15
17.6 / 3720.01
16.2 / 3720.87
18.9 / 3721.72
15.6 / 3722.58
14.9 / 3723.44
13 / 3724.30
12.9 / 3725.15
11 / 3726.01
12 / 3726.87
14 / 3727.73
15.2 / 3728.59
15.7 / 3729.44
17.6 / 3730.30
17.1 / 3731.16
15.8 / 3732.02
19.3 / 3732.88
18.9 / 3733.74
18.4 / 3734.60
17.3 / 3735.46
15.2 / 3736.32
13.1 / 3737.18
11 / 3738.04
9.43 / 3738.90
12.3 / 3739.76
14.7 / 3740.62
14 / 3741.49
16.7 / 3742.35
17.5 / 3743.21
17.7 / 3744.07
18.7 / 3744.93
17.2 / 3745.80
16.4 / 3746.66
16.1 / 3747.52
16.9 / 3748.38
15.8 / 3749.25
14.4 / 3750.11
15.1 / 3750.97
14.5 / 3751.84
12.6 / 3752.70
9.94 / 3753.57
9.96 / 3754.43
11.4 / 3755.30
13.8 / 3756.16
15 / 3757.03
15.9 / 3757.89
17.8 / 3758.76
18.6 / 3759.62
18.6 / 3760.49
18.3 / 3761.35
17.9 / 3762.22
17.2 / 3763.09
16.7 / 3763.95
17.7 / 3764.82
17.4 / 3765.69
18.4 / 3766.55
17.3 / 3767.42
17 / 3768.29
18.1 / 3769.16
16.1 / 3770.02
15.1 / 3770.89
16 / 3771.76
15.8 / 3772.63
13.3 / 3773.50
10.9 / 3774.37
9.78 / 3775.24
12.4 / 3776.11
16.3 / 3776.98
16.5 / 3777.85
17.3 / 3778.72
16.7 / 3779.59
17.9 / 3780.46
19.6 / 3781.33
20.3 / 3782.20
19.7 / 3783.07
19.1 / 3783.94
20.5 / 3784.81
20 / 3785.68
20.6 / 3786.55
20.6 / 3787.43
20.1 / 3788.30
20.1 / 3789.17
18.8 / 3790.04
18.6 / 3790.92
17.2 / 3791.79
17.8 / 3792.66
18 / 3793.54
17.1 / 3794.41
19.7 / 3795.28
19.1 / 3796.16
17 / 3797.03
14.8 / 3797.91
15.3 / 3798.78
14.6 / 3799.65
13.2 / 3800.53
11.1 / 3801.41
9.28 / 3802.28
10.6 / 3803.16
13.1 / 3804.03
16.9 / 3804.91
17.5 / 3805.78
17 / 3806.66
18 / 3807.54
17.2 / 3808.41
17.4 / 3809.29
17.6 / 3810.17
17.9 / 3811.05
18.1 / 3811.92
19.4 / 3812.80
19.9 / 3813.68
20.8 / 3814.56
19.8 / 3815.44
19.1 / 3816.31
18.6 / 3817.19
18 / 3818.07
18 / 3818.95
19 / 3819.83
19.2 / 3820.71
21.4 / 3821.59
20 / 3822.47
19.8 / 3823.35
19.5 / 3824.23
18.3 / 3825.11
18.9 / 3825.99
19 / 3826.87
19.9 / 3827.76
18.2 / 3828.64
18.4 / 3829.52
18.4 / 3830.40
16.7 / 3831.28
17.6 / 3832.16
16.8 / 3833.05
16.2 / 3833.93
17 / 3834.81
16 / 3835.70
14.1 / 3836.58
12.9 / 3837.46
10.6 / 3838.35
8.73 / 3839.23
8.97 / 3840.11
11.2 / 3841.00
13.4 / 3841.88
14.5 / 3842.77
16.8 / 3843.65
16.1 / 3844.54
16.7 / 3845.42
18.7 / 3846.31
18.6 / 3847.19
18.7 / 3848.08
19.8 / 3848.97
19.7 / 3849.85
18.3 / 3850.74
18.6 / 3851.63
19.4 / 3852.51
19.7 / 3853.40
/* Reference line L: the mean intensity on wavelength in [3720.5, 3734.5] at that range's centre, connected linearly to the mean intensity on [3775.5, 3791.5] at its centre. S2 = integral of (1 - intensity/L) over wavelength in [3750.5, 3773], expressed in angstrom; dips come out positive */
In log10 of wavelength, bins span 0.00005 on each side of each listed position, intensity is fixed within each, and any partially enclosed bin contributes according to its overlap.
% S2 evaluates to 2.0 angstrom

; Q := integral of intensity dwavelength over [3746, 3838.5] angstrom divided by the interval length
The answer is 16.9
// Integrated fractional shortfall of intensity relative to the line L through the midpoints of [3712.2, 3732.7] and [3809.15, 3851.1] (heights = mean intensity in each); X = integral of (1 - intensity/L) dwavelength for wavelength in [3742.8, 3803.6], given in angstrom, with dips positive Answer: -0.8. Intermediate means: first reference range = 15.1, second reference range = 17.3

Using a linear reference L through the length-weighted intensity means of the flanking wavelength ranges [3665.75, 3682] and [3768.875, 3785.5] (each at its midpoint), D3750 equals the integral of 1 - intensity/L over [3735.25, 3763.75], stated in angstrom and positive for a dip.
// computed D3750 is 1.8 angstrom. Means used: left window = 15.6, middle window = 15.2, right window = 16.4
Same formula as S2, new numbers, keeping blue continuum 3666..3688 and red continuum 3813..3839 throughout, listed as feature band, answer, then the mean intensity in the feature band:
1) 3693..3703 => 0.5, 14.9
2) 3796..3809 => 1.9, 14.9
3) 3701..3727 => 1.8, 14.9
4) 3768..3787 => 0.4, 16.8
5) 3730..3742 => 0.8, 15.3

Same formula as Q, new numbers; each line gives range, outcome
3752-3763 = 15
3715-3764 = 15.4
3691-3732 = 15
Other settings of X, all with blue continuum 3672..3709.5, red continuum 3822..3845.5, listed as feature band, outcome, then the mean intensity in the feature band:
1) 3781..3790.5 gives -2.55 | 19.9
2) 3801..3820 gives -1.29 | 17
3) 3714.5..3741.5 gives 0.41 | 15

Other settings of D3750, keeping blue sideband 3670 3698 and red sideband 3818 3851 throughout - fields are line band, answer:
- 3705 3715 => 0.4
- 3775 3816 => -2.1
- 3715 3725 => 0.1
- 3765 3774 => -0.2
